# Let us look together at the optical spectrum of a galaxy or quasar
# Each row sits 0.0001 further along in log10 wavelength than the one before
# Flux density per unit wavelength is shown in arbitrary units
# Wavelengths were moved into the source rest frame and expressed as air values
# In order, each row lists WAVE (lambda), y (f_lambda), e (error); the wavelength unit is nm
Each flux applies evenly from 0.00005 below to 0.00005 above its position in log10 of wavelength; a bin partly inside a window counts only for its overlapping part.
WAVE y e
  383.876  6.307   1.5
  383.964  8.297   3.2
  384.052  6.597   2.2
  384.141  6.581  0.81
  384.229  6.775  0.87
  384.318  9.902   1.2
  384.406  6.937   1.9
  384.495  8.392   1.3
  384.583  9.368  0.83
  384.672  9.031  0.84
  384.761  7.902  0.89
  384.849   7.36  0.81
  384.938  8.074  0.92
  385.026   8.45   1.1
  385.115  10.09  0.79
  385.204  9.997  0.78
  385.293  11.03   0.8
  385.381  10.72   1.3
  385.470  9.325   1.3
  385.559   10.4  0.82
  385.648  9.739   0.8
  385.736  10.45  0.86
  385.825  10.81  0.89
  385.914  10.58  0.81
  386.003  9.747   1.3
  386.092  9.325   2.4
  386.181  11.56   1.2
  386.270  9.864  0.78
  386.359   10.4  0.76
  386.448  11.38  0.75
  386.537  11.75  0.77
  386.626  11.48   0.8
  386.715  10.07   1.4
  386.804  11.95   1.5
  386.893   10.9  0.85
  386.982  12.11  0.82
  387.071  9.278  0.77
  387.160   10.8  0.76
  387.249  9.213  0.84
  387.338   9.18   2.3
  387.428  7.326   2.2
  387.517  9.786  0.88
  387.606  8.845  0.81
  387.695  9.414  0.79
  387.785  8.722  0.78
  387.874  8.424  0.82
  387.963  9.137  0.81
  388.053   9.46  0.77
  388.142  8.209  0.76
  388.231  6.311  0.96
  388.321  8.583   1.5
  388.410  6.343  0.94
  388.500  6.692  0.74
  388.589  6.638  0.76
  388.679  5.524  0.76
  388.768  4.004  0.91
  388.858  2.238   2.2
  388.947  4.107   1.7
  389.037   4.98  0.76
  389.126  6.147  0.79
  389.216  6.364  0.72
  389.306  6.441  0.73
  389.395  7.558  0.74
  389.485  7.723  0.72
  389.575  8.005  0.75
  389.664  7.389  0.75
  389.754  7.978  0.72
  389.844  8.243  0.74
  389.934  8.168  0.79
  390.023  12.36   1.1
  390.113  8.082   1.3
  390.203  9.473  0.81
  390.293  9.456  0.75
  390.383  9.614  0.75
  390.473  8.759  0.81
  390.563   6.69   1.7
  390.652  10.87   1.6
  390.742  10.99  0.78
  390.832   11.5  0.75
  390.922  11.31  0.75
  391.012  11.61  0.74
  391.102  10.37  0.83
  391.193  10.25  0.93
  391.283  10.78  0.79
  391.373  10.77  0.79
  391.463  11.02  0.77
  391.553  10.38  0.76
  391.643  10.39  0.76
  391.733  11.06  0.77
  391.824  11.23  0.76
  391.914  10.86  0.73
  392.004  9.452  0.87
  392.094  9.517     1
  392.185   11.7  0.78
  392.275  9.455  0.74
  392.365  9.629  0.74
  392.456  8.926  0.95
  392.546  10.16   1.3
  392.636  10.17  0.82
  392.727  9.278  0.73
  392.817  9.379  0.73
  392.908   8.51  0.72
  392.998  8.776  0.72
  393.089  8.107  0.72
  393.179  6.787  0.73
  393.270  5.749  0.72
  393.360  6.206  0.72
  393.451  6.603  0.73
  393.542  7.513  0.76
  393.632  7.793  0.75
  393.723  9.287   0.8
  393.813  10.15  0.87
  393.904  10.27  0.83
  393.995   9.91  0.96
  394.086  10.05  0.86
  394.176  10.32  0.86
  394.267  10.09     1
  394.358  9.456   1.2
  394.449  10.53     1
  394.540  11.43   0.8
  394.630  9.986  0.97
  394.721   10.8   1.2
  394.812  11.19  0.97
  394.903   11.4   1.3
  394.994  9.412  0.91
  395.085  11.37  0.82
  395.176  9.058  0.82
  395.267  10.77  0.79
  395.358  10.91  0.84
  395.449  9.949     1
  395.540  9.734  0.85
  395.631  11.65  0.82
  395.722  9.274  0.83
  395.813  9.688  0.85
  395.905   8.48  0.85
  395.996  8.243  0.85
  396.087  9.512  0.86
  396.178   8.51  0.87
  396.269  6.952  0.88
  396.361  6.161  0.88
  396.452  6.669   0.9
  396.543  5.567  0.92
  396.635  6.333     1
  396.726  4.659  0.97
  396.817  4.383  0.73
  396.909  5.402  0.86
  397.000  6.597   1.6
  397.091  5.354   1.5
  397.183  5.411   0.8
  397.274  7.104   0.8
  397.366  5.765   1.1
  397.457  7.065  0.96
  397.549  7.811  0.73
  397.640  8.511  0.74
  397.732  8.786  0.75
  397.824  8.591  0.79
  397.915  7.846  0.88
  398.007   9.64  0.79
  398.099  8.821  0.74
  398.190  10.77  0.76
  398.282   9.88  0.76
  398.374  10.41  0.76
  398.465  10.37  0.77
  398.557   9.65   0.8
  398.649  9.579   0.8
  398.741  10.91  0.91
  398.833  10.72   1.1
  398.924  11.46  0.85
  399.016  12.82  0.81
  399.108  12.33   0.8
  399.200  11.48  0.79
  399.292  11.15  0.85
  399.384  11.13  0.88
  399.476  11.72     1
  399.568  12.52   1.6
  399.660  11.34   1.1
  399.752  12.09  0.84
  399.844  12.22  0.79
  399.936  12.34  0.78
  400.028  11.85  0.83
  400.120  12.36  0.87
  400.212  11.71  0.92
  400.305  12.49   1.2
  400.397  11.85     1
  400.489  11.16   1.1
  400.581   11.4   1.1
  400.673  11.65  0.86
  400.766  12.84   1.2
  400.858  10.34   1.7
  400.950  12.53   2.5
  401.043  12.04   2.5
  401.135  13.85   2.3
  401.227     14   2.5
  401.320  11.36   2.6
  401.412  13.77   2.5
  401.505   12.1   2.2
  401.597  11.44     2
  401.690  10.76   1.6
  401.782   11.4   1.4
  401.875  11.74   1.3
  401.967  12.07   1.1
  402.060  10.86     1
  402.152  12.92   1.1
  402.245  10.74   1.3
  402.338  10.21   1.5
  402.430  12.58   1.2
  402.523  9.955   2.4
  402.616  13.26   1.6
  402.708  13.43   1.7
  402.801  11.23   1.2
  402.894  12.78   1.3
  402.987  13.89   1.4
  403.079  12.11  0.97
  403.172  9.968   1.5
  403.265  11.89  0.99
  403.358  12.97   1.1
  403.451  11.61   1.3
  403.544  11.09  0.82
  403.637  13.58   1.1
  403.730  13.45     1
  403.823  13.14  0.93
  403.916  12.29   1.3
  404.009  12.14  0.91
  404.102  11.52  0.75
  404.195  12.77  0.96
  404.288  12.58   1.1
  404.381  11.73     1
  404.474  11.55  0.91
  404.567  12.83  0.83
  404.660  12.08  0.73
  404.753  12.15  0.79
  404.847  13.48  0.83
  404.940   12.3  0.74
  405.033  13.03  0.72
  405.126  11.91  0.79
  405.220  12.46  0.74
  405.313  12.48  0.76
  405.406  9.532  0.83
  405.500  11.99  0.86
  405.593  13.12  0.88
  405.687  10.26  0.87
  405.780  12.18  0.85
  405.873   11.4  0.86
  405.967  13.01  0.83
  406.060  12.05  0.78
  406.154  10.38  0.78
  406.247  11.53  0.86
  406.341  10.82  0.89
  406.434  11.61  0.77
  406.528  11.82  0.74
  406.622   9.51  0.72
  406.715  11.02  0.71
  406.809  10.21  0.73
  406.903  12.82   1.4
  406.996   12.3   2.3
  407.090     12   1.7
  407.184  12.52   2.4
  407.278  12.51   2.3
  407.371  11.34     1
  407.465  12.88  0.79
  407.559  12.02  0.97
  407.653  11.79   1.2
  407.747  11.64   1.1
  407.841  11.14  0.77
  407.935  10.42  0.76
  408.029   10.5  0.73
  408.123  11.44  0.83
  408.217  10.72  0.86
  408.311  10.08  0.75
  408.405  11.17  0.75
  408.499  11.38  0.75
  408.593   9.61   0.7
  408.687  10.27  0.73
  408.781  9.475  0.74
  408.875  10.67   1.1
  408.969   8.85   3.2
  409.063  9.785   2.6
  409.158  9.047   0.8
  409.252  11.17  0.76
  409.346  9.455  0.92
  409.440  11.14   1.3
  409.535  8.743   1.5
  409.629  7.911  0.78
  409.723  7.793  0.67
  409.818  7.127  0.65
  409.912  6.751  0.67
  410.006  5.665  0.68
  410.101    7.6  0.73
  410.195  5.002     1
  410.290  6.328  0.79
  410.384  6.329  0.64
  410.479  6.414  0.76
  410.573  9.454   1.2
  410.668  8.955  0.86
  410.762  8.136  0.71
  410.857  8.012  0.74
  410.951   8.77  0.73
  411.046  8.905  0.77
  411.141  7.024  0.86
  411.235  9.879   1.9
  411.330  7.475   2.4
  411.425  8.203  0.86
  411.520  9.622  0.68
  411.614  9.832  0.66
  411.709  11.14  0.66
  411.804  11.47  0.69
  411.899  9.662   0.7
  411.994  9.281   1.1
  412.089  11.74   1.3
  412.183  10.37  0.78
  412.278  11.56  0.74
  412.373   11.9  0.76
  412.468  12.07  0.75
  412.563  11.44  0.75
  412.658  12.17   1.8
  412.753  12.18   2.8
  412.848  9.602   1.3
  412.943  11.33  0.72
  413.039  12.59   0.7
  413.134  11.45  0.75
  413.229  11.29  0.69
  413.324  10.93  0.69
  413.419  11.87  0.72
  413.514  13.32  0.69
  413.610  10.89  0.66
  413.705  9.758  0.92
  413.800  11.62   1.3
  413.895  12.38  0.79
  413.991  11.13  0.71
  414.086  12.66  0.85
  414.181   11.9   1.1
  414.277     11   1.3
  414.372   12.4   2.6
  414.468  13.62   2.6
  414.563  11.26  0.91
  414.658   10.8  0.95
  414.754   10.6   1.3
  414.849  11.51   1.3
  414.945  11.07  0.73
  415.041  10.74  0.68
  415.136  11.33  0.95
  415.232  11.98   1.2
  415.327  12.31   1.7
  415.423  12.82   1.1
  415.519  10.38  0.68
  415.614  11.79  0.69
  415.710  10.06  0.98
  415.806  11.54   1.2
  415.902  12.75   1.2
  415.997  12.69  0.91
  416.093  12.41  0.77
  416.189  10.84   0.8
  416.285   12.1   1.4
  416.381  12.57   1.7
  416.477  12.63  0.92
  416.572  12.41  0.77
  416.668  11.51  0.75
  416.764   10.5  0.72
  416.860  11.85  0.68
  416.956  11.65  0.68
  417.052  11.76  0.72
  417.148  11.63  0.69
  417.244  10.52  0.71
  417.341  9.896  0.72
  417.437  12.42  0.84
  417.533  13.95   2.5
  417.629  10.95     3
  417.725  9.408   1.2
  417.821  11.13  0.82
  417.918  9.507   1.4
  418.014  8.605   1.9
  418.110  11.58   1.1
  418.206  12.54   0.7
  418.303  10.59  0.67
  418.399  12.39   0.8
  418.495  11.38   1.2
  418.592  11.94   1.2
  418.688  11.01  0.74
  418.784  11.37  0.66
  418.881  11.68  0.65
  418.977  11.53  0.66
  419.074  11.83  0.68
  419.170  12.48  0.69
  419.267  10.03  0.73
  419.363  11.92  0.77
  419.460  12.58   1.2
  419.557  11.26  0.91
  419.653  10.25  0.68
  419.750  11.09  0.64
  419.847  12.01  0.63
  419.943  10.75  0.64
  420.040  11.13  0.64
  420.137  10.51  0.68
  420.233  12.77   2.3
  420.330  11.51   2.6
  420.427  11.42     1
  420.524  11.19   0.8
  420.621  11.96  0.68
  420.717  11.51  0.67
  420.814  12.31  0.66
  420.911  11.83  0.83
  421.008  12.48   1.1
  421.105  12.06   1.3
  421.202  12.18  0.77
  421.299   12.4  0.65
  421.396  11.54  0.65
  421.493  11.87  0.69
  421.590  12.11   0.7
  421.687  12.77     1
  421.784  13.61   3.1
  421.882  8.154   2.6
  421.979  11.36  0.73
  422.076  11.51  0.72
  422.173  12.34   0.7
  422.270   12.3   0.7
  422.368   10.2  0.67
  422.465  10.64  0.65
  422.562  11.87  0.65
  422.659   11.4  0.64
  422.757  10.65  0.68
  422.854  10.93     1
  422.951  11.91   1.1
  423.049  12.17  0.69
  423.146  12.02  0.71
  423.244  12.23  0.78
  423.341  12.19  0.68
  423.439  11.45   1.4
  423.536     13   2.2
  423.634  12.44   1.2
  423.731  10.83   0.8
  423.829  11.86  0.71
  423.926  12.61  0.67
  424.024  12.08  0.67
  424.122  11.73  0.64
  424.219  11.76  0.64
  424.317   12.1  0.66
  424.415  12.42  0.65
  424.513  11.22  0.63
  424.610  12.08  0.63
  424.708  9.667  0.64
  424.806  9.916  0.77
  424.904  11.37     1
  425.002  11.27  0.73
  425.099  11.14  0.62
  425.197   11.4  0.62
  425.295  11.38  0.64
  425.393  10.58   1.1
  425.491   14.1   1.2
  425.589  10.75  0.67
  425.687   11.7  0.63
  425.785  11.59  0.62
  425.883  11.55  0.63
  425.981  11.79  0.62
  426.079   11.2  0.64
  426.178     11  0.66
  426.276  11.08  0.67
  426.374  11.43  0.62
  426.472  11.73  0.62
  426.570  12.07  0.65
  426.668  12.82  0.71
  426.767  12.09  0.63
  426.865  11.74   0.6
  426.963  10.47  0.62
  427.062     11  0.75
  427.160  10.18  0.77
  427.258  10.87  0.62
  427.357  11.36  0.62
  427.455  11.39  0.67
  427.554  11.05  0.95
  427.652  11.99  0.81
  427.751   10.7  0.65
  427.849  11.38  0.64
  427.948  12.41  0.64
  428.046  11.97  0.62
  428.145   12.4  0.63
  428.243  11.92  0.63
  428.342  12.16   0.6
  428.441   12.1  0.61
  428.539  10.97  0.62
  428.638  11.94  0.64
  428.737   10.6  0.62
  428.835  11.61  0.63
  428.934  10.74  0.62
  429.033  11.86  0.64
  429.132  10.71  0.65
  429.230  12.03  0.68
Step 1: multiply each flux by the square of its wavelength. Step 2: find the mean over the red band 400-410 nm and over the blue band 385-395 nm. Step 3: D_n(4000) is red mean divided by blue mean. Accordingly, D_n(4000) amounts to 1.34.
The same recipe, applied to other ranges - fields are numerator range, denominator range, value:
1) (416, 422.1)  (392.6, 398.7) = 1.50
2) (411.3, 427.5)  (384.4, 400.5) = 1.41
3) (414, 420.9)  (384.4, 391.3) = 1.49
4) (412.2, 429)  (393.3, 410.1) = 1.20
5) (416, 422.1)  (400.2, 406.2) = 1.03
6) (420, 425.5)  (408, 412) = 1.38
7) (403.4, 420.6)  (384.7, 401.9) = 1.27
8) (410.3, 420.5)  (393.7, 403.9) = 1.15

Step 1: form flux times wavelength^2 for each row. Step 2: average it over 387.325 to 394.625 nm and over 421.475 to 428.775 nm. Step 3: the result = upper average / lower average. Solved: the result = 1.56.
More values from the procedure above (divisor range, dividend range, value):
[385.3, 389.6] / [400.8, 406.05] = 1.51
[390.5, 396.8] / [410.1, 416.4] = 1.25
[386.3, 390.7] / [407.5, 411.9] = 1.22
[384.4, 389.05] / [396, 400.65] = 1.12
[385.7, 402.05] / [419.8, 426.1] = 1.40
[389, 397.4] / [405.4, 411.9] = 1.21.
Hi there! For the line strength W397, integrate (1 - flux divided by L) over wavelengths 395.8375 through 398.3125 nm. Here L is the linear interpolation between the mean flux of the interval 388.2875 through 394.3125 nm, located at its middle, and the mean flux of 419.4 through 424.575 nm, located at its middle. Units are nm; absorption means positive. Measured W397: 0.51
